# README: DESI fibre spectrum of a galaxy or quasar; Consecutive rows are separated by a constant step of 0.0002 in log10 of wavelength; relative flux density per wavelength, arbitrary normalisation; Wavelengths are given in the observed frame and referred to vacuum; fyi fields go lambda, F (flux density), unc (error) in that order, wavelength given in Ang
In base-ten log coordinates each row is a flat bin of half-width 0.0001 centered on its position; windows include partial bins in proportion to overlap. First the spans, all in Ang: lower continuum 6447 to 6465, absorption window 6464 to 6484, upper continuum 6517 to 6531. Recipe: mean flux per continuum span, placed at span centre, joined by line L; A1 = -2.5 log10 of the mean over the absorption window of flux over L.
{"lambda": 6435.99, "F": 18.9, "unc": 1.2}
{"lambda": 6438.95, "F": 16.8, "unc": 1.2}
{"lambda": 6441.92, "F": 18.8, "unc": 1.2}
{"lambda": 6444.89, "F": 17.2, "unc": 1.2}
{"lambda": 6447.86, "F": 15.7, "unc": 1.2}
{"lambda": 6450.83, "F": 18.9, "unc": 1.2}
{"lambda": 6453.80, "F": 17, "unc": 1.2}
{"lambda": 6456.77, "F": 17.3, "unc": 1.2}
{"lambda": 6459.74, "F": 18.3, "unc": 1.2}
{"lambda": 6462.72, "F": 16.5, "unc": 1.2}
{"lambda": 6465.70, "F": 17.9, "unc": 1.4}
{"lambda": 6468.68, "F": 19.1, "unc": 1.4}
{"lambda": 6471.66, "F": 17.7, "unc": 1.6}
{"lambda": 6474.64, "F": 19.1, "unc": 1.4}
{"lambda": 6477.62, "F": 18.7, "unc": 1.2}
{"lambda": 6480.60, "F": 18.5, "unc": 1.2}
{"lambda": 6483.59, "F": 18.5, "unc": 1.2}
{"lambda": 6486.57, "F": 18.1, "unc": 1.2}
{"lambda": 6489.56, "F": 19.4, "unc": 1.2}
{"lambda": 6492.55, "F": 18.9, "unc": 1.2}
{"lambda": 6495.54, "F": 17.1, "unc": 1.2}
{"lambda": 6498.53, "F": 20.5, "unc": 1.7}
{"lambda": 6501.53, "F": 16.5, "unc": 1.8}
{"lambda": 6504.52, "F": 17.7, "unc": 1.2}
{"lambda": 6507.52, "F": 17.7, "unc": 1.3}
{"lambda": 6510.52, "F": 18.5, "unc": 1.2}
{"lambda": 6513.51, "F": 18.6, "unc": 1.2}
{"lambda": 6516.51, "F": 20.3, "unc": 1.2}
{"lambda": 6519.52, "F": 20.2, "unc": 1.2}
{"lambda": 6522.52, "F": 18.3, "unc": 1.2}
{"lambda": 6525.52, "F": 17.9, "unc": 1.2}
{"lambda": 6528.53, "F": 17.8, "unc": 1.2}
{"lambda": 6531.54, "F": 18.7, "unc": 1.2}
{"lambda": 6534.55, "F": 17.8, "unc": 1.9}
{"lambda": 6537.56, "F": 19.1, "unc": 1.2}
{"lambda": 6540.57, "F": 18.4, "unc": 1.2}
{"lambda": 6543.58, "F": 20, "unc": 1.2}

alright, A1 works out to -0.05 mag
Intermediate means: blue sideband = 17.4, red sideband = 18.7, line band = 18.5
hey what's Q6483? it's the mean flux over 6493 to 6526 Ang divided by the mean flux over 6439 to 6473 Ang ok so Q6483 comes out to 1.05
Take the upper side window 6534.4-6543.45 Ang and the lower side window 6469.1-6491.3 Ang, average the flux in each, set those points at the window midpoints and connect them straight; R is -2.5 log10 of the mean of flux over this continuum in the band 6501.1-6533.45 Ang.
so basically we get 0.02 mag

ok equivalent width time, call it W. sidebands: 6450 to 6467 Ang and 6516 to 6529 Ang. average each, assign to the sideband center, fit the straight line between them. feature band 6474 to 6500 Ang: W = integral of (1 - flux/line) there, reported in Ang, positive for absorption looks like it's -0.8 Ang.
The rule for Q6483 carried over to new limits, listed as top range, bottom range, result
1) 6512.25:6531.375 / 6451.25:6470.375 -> 1.06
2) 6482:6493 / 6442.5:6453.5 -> 1.08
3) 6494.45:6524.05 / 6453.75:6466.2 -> 1.07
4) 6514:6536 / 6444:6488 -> 1.04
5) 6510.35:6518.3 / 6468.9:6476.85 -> 1.04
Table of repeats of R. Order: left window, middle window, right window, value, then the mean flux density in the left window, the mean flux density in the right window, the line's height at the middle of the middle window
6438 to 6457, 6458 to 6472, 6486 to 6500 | 0.00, 17.4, 18.8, 18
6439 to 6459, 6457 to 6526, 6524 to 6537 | -0.04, 17.5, 18.1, 17.8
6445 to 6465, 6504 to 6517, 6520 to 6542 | -0.02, 17.3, 18.4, 18.1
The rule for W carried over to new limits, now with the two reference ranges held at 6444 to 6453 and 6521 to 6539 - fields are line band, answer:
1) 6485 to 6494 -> -0.52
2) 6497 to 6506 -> -0.16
